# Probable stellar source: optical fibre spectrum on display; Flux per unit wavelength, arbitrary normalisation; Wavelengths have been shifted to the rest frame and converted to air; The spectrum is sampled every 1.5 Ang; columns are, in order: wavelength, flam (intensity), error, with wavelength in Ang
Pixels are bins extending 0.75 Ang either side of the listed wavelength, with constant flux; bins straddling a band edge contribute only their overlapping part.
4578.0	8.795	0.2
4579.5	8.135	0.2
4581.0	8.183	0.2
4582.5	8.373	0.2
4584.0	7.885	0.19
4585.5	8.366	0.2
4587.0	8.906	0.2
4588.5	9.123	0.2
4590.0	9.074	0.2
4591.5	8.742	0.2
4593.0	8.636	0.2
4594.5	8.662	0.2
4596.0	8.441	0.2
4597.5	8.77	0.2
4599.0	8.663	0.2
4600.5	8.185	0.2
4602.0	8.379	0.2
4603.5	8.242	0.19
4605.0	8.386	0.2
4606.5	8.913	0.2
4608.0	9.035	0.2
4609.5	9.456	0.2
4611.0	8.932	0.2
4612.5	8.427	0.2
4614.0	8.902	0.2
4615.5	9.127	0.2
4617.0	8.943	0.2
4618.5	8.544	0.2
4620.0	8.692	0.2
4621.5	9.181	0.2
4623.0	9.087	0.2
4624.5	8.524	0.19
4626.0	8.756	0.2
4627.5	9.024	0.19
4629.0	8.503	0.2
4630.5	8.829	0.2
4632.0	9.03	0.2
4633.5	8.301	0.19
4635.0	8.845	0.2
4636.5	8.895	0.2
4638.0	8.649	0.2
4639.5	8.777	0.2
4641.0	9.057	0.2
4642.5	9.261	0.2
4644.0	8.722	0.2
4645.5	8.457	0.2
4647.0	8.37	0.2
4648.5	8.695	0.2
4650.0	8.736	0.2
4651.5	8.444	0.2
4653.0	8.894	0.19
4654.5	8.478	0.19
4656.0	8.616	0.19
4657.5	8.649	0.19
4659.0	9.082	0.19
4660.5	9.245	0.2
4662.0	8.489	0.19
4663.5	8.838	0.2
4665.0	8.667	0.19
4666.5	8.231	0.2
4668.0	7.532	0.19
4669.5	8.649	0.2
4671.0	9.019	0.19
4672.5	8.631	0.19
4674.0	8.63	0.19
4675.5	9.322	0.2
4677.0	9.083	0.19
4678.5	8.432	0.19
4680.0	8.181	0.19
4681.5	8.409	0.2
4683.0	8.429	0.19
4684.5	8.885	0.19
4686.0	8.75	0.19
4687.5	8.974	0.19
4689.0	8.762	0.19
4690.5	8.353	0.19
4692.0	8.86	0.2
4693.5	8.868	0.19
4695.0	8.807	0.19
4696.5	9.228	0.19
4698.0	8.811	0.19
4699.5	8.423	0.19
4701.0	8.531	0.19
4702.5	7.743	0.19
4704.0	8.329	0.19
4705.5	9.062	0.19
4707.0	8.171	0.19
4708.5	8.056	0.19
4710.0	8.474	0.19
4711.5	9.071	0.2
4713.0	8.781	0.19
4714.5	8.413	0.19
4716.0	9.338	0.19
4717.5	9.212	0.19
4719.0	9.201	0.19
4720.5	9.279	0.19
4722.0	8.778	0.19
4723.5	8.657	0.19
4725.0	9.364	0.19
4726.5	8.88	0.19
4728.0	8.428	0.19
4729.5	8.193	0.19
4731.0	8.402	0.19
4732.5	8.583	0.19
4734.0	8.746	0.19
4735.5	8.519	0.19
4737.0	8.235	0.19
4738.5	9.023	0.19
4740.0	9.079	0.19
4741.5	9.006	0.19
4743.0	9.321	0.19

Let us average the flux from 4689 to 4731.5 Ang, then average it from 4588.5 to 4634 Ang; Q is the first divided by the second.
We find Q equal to 0.99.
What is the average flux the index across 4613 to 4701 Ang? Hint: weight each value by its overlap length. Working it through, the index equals 8.73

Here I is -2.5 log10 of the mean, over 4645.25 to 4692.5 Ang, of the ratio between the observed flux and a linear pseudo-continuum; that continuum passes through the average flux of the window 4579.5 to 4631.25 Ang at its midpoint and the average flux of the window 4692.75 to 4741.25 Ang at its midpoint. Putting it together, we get 0.01 mag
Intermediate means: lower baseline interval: 8.69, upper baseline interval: 8.71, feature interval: 8.65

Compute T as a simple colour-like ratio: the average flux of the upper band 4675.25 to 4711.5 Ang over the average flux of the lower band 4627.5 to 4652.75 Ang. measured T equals 0.99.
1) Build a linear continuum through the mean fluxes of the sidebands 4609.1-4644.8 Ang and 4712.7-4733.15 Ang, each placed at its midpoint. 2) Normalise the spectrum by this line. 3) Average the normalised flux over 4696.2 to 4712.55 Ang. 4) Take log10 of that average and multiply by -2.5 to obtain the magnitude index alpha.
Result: 0.038 mag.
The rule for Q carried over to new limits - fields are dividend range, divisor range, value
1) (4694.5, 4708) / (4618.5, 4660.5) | 0.98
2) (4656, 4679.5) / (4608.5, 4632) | 0.98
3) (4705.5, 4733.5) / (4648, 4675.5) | 1.01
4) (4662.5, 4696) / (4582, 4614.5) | 1.00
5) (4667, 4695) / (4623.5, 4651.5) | 0.99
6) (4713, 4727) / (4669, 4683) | 1.04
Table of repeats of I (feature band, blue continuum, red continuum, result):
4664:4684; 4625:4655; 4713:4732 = 0.03 mag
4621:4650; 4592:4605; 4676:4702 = -0.03 mag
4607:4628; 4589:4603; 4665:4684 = -0.04 mag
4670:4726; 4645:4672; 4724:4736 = -0.01 mag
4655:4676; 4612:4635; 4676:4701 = 0.01 mag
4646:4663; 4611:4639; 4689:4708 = 0.00 mag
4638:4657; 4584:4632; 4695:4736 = 0.00 mag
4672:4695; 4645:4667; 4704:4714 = -0.01 mag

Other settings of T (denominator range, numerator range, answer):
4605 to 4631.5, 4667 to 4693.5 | 0.98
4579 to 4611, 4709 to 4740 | 1.02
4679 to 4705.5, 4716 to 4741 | 1.02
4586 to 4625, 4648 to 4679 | 0.99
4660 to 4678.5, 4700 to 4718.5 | 0.99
